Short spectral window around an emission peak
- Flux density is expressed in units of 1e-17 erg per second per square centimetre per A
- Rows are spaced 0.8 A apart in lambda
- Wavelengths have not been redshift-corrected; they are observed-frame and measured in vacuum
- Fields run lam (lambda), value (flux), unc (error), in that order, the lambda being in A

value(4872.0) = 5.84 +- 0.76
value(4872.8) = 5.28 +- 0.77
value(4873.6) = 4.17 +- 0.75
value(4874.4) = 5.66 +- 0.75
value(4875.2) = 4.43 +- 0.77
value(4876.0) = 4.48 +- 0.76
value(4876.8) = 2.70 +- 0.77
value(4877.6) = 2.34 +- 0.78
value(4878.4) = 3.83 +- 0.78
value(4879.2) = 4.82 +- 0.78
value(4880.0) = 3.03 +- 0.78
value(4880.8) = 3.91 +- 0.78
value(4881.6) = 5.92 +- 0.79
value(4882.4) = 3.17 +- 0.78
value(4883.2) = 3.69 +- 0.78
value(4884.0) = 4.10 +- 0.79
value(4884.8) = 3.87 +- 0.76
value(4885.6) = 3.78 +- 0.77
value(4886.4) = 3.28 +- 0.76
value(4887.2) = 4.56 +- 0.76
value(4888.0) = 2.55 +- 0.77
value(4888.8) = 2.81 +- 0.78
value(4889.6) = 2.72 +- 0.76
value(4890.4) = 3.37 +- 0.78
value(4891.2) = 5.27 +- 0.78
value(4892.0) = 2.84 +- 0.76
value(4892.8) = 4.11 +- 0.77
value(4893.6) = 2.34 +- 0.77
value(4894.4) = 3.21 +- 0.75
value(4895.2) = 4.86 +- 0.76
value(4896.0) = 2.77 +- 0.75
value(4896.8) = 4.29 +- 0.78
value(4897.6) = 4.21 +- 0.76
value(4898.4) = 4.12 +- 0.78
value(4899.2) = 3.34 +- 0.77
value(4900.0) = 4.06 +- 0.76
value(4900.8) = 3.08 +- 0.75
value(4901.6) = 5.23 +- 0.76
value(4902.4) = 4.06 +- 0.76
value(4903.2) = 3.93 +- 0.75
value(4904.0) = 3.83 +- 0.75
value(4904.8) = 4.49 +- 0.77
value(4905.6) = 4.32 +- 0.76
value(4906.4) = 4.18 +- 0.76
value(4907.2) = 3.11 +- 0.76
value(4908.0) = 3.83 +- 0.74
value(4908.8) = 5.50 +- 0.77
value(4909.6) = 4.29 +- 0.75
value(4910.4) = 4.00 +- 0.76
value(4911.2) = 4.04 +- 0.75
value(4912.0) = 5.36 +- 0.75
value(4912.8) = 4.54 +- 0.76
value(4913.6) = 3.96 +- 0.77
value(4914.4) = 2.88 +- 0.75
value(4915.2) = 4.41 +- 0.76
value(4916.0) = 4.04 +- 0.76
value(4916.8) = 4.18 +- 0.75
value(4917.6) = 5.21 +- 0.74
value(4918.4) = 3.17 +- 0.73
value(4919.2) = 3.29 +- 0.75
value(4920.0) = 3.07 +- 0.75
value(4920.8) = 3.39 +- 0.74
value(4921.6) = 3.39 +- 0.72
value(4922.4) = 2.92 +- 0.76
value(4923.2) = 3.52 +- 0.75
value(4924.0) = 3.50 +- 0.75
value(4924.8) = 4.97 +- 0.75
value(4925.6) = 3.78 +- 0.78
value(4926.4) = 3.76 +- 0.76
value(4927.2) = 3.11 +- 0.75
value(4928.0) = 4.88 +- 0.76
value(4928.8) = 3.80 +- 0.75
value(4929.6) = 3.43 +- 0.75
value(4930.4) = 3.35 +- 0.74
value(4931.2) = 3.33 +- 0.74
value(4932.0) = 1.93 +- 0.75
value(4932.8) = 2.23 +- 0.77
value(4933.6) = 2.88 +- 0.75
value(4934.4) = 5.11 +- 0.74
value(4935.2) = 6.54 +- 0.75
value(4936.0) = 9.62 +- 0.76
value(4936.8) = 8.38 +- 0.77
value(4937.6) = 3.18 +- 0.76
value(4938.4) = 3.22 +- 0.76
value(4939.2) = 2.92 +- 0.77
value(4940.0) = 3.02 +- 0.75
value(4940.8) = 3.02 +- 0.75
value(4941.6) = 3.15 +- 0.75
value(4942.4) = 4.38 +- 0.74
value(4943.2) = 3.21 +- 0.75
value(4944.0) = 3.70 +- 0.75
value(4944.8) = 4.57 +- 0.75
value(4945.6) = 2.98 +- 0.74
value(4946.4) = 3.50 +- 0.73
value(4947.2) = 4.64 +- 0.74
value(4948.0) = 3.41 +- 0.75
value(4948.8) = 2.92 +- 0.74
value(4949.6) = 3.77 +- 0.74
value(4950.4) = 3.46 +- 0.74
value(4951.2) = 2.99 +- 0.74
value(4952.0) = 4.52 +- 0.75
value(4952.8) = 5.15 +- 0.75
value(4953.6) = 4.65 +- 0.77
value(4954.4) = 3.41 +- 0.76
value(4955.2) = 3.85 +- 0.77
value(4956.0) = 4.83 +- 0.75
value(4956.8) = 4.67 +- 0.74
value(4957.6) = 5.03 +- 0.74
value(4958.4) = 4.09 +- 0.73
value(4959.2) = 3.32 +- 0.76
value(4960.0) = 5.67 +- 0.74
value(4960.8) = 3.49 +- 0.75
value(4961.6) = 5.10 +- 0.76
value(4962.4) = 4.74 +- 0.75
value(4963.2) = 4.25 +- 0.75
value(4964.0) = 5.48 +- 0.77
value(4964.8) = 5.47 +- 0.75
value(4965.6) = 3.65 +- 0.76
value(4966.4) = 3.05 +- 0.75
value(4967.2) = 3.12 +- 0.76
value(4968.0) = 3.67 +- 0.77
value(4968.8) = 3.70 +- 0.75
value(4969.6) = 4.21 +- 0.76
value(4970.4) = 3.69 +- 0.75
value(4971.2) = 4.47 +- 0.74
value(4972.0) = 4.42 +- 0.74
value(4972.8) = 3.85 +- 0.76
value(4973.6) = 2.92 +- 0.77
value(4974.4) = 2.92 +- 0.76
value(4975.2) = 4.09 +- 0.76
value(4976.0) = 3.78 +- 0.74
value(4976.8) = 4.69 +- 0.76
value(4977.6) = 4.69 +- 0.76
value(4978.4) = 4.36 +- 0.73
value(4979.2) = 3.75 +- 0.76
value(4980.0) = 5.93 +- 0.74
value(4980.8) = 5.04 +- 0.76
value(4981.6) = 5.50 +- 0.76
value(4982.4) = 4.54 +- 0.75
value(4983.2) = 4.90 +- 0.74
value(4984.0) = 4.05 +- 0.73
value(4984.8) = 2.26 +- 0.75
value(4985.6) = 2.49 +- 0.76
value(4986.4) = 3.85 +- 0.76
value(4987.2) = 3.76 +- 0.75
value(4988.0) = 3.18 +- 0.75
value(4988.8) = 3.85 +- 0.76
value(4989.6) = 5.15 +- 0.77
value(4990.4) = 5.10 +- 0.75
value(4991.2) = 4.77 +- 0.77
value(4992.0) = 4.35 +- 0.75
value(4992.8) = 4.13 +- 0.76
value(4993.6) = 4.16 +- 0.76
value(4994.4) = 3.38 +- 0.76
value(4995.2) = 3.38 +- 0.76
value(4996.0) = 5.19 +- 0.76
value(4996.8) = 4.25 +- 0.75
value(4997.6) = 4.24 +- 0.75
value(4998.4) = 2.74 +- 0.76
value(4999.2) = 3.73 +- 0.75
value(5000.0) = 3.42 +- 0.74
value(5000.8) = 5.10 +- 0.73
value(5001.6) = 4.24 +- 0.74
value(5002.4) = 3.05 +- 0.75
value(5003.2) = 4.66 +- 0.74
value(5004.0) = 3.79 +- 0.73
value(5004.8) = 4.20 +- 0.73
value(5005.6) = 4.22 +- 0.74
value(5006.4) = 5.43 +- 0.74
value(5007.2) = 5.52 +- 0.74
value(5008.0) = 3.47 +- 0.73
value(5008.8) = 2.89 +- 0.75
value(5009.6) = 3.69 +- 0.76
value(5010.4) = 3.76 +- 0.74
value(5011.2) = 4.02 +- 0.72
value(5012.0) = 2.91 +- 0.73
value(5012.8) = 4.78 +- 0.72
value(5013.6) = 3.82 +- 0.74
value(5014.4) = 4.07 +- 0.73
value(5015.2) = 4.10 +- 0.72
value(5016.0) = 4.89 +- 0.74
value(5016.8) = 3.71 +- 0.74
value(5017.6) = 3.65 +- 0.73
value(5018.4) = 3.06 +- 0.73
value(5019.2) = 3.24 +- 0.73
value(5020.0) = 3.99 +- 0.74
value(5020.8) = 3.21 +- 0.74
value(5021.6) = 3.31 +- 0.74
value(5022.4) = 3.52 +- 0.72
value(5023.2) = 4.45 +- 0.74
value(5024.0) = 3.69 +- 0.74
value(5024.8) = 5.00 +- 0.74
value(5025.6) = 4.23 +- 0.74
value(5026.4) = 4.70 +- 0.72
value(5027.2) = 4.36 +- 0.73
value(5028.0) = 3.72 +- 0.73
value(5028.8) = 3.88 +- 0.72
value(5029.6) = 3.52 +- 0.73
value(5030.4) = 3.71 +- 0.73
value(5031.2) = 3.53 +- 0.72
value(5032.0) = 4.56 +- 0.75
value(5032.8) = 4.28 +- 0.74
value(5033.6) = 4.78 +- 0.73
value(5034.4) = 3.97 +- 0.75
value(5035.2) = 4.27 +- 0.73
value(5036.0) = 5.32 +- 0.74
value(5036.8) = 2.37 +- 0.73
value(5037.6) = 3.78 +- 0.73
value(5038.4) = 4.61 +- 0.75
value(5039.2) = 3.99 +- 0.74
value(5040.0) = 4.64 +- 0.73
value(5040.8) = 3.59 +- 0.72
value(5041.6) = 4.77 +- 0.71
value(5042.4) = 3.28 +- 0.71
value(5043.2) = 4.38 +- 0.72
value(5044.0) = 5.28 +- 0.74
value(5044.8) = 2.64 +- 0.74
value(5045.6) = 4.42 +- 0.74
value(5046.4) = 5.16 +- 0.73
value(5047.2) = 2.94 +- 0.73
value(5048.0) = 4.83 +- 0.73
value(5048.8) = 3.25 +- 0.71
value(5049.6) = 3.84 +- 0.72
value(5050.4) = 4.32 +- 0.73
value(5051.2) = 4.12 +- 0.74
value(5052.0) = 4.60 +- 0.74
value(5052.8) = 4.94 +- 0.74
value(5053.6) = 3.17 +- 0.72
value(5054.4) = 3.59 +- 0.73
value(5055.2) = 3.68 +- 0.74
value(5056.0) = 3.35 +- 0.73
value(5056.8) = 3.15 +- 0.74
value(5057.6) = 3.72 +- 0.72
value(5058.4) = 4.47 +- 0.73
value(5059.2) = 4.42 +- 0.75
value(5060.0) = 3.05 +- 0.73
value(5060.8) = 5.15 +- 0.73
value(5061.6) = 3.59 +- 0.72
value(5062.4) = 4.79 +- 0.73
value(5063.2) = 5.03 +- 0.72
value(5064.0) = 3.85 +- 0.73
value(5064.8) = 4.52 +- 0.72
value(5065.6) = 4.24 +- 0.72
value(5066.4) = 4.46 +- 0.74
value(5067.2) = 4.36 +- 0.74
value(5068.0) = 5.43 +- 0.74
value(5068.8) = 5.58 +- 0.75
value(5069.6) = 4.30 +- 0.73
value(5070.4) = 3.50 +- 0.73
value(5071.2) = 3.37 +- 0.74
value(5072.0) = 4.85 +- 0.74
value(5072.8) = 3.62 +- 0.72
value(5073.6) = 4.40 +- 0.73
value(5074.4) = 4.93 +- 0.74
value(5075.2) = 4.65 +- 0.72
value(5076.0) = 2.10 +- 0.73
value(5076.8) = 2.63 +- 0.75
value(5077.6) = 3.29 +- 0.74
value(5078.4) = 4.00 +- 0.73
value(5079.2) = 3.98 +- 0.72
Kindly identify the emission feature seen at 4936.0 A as H-gamma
